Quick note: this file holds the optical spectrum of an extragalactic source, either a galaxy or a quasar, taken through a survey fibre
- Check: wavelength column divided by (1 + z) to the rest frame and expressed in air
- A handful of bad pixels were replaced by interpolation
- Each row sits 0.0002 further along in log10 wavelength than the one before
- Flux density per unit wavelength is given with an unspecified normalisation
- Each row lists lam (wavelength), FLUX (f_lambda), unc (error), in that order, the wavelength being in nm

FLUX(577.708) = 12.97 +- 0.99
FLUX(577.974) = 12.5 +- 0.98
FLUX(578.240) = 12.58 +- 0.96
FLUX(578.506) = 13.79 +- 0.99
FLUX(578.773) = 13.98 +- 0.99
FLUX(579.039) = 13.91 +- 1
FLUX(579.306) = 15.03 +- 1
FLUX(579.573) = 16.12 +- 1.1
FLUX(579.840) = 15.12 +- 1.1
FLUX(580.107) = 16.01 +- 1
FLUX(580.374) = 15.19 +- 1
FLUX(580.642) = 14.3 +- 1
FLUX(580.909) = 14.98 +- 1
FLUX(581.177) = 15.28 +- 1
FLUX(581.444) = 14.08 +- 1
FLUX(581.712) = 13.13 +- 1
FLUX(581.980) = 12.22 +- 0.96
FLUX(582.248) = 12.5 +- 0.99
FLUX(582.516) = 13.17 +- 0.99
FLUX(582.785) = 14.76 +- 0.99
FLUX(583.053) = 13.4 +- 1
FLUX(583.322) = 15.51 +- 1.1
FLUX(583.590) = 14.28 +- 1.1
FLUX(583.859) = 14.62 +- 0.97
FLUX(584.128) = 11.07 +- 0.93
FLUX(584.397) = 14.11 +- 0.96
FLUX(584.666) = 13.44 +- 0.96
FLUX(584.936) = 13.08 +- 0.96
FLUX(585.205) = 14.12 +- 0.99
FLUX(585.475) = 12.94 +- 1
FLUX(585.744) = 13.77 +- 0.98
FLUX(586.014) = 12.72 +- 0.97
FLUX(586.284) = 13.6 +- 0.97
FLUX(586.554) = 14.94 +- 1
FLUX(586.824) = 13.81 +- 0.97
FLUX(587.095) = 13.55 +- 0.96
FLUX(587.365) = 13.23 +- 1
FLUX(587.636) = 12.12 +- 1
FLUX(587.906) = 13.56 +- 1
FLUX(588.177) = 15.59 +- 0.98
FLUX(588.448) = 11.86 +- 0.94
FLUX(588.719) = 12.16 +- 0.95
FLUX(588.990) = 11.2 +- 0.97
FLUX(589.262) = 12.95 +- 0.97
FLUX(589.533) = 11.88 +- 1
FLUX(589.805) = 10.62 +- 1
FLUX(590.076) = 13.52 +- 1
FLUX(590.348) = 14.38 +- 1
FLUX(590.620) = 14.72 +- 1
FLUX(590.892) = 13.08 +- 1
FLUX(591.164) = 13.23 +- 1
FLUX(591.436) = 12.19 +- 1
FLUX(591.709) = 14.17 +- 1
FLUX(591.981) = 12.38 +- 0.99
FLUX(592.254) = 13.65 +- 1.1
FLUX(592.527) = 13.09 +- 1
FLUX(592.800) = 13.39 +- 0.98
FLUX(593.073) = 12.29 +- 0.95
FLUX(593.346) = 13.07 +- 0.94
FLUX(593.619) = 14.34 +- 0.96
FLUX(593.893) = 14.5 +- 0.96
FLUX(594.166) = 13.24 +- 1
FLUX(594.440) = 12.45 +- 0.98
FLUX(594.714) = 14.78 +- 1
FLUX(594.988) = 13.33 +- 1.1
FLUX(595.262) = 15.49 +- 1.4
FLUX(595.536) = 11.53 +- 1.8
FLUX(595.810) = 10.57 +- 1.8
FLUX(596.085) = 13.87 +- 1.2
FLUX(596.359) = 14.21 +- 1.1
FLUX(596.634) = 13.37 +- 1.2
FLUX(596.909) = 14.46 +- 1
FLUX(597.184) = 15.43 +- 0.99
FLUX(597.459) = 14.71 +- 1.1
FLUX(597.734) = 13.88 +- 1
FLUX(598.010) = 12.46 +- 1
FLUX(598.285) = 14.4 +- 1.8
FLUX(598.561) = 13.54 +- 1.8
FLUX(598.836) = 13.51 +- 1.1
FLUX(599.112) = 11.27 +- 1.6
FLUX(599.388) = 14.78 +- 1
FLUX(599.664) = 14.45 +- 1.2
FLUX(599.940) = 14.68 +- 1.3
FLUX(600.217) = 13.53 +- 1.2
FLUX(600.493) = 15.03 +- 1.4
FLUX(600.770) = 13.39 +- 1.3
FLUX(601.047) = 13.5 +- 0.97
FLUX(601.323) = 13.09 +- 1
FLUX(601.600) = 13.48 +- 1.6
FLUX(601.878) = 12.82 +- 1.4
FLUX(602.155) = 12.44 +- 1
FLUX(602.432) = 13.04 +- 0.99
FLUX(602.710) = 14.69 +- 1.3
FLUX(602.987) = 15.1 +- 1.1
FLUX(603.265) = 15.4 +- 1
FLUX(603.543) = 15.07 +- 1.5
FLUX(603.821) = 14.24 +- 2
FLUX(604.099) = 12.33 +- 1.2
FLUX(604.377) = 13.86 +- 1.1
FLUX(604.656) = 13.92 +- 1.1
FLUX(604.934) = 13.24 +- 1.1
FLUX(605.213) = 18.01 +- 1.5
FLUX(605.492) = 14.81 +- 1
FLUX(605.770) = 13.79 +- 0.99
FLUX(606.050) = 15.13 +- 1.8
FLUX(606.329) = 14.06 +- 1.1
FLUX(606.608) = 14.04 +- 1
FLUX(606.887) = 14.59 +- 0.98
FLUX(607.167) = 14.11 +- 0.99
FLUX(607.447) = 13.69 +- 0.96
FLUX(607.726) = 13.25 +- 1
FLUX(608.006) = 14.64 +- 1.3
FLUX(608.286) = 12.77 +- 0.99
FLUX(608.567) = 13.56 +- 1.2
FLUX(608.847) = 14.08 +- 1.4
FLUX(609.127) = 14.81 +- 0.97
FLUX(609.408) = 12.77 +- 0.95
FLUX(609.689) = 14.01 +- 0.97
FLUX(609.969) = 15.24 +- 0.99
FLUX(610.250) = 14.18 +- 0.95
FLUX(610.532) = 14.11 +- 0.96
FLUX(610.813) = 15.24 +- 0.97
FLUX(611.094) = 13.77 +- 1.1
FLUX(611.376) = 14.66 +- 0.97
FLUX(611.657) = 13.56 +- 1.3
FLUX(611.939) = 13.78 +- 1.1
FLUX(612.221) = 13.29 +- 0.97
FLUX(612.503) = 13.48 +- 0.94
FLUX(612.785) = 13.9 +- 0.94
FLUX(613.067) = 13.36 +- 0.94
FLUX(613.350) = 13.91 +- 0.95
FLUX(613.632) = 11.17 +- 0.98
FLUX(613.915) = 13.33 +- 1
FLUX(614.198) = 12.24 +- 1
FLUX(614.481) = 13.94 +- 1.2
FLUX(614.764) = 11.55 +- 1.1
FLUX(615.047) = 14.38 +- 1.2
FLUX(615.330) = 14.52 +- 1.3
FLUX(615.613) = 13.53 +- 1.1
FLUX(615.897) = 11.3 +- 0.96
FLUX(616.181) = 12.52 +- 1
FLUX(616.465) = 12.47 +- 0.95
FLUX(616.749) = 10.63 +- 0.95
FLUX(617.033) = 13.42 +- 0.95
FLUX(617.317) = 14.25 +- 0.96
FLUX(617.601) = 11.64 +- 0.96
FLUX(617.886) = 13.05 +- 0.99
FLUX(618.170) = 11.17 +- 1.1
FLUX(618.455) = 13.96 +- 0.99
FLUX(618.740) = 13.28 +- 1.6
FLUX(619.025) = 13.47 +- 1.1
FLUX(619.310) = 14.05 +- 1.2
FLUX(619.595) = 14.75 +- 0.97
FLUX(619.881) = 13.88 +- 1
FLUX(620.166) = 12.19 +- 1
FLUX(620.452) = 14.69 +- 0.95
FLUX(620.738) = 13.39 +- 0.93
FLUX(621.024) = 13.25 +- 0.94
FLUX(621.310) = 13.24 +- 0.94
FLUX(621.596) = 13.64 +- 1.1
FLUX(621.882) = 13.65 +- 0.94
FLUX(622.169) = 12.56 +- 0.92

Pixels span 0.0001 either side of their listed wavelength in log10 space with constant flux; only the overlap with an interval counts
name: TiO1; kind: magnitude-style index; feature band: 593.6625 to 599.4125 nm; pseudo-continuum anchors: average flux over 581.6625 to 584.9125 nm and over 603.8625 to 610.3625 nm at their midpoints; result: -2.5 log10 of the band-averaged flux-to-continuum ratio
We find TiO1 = 0.02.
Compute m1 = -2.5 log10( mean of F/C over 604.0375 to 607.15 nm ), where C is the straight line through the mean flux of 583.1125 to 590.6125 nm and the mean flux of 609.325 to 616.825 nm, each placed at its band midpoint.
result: -0.08 mag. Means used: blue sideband 13.3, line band 14.4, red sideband 13.4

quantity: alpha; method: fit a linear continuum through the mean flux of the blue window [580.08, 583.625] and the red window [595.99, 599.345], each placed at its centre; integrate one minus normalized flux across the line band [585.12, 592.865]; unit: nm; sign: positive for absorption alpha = 0.45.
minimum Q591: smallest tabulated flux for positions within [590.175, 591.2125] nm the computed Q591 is 13.08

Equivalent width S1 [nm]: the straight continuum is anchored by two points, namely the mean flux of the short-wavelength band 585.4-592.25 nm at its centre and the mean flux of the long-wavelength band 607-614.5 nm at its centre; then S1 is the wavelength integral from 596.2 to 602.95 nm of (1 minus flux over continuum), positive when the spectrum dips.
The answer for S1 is -0.17 nm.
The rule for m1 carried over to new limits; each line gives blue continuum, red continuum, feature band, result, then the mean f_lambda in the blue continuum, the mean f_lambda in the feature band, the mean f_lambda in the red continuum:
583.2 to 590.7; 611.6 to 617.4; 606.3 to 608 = -0.07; 13.3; 14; 13.1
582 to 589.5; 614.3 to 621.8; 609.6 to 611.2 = -0.10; 13.4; 14.5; 13.2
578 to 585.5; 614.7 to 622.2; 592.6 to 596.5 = 0.03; 14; 13.4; 13.2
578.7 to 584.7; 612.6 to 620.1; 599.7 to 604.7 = -0.03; 14.2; 13.9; 13.1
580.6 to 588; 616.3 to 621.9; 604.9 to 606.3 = -0.13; 13.6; 15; 13.2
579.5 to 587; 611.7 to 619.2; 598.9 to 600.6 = -0.03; 14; 13.9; 13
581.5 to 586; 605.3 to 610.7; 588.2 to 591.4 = 0.07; 13.5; 12.8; 14.1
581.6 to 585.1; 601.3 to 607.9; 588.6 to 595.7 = 0.05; 13.5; 13.1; 14.1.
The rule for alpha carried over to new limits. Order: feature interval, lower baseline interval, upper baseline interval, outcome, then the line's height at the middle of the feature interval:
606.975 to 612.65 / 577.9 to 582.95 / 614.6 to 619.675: -0.32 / 13.2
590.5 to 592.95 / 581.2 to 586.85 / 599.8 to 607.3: 0.09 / 13.8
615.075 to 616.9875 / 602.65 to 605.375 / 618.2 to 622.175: 0.16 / 13.8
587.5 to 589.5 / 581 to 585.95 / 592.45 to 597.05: 0.12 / 13.5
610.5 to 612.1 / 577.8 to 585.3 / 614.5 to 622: -0.10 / 13.3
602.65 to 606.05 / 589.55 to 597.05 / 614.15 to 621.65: -0.34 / 13.2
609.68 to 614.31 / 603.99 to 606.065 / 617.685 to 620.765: 0.06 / 13.9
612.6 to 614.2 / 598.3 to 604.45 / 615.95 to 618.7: -0.03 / 12.9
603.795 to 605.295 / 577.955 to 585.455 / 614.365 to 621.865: -0.07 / 13.5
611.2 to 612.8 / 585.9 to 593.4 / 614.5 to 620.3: -0.09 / 13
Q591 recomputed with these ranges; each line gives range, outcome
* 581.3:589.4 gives 11.07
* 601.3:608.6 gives 12.33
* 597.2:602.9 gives 11.27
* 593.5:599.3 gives 10.57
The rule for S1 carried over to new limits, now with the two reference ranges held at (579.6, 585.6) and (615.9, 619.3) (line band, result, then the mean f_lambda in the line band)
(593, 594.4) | 0.013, 13.5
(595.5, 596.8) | 0.064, 12.8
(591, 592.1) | 0.054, 13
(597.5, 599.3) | 0.016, 13.3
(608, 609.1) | -0.061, 13.8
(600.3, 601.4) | -0.037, 13.8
